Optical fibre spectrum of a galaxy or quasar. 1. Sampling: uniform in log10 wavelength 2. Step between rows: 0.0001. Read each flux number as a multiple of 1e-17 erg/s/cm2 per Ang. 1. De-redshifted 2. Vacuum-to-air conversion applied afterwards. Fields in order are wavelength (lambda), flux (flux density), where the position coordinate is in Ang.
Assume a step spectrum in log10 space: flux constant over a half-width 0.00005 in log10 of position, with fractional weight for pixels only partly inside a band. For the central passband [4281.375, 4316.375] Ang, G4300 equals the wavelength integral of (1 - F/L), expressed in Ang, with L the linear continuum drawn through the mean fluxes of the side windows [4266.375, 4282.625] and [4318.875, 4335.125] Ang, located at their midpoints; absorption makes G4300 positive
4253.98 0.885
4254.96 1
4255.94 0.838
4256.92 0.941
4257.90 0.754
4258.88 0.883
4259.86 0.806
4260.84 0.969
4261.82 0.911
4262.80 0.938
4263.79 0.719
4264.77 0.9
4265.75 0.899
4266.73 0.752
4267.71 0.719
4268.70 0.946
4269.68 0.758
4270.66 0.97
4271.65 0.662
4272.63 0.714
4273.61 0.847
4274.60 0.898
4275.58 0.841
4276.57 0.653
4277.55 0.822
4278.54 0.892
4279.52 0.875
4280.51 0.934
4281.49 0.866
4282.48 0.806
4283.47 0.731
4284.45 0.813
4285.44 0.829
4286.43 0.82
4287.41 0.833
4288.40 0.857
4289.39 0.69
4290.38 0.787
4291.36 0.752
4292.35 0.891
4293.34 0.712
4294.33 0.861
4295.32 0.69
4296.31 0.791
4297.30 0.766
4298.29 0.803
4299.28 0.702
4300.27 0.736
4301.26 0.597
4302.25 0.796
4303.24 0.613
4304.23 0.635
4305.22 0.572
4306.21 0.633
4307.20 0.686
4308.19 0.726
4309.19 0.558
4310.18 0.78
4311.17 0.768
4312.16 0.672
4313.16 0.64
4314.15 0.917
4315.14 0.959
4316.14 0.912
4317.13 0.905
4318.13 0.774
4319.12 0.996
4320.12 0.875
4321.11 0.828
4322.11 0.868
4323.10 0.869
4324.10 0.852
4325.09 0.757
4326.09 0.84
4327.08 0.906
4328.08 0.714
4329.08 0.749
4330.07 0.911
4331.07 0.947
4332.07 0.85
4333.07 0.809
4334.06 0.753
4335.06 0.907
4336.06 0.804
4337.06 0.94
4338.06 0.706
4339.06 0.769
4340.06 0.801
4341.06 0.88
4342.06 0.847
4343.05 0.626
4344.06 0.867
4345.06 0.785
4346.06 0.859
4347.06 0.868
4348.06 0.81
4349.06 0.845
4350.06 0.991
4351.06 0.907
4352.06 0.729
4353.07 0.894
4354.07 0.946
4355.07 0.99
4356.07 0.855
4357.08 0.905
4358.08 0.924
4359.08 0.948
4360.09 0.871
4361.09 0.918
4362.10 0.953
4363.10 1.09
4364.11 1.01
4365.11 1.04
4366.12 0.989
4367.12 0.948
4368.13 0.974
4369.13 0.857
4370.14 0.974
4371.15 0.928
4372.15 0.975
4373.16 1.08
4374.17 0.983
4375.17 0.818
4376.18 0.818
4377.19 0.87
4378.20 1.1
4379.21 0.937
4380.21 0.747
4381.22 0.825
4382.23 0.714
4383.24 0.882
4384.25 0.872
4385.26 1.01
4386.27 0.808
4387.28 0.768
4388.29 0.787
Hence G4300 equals 3.3 Ang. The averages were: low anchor 0.822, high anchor 0.845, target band 0.753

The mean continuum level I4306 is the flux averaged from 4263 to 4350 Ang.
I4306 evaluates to 0.801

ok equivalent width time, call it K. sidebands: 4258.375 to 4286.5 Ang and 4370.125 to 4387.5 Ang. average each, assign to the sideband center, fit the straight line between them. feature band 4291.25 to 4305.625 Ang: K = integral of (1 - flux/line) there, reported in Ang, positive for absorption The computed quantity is 2.0 Ang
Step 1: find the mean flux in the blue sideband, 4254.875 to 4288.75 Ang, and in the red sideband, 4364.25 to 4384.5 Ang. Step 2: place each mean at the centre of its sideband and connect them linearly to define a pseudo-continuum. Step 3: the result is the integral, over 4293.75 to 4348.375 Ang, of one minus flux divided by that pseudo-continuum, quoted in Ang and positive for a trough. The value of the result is 5.4 Ang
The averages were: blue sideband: 0.838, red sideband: 0.919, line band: 0.791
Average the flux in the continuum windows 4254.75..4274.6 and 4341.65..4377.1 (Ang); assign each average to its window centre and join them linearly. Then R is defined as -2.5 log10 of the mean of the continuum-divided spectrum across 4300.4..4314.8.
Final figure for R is 0.26 mag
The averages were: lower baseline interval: 0.845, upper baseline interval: 0.909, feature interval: 0.69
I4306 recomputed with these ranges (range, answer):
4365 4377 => 0.943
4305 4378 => 0.859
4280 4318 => 0.764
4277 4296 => 0.813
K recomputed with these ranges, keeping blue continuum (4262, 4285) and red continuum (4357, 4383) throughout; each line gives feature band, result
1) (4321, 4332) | 0.5 Ang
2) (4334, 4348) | 1.3 Ang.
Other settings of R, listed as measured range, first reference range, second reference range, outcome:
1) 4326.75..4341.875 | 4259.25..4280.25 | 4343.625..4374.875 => 0.09 mag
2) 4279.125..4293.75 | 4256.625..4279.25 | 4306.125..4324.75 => 0.01 mag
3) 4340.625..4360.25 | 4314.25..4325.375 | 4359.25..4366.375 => 0.10 mag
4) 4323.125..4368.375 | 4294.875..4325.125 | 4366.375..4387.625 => -0.04 mag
